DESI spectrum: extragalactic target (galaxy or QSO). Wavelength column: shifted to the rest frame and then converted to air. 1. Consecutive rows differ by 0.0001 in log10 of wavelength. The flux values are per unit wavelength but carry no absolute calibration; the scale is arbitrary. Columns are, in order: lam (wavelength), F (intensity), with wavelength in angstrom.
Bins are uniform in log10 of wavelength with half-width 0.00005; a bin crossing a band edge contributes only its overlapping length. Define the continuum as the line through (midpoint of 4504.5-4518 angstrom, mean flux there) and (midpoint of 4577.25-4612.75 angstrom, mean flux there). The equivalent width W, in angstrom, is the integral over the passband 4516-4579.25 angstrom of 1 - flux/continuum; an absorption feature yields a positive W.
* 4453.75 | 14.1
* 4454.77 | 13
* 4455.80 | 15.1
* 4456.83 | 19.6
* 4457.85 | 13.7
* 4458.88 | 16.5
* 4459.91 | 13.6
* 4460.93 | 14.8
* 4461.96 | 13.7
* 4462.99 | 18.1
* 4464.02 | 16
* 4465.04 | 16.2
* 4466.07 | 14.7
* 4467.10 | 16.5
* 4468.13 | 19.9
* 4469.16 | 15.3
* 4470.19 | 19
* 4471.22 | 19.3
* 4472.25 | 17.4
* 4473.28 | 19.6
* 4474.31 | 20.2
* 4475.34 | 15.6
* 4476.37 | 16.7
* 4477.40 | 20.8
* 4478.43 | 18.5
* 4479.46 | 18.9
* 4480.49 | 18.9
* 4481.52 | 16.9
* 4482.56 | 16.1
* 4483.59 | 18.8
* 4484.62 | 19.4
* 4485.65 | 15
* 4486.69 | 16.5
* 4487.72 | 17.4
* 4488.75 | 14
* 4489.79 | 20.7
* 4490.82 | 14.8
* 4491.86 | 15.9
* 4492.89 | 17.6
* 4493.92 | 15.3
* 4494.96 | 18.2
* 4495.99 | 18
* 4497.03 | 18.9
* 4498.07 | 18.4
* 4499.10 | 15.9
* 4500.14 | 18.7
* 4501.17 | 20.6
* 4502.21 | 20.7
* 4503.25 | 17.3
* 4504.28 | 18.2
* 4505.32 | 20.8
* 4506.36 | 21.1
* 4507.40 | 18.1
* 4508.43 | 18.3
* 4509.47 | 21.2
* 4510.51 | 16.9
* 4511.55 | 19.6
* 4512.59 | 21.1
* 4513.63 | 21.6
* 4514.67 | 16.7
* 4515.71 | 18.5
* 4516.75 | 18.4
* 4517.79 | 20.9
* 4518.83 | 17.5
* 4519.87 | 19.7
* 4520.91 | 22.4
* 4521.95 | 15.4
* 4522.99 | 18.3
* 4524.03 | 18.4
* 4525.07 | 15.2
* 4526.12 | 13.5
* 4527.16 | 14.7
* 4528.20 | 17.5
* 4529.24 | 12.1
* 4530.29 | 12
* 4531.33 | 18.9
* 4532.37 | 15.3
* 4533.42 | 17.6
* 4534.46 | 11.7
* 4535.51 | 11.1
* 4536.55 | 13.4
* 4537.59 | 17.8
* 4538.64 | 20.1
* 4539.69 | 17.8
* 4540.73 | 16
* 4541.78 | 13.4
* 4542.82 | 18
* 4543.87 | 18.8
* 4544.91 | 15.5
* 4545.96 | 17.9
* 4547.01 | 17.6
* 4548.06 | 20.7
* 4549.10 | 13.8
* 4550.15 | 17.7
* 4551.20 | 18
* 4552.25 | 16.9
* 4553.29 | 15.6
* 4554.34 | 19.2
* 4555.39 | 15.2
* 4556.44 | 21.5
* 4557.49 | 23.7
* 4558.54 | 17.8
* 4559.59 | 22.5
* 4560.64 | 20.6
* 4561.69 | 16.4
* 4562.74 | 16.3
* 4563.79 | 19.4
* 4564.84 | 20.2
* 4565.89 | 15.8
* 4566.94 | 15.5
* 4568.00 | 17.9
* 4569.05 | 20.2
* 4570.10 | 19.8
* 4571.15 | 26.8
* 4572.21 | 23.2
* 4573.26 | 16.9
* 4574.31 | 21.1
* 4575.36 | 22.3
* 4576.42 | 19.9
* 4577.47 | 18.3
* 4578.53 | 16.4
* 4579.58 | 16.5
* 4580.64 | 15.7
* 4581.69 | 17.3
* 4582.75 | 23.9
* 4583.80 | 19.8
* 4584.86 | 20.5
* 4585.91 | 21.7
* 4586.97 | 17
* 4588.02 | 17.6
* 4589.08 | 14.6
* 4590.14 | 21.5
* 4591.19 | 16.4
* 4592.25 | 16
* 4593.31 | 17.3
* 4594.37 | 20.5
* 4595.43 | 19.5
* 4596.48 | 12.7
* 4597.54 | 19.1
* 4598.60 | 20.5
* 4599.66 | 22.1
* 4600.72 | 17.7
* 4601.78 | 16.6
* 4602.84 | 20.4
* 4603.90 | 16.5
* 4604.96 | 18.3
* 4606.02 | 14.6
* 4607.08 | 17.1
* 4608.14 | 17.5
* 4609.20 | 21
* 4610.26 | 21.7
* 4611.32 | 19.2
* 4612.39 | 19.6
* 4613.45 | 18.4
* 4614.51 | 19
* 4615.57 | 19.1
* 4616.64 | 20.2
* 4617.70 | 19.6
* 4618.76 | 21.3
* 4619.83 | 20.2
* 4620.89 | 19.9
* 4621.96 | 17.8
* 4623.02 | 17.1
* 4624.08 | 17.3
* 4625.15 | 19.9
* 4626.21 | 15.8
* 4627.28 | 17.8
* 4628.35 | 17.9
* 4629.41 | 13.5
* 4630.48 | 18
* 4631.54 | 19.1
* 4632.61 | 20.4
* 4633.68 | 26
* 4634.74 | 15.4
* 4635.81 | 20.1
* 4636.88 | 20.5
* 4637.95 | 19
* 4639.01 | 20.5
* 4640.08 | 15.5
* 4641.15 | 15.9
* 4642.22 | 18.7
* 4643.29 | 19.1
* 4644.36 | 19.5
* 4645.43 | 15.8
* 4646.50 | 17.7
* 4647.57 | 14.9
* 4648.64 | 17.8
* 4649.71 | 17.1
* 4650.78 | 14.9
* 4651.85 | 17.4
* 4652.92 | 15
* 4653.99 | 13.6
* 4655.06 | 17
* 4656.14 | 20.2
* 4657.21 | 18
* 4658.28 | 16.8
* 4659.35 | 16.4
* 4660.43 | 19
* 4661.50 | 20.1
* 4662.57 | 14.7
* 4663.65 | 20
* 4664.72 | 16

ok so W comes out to 3.89 angstrom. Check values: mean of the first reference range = 19.4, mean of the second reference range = 18.4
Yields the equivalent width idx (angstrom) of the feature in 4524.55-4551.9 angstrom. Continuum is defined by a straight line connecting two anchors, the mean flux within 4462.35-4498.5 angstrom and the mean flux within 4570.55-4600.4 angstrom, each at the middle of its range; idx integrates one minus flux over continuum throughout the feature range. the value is 3.5 angstrom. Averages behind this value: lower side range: 17.5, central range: 16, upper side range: 19.1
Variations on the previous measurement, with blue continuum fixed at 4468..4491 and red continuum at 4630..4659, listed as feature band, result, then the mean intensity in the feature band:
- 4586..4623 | -1.4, 18.6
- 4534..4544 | 1.2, 15.7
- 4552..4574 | -1.6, 19.2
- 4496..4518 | -1.5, 19.1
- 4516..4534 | 0.9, 16.9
